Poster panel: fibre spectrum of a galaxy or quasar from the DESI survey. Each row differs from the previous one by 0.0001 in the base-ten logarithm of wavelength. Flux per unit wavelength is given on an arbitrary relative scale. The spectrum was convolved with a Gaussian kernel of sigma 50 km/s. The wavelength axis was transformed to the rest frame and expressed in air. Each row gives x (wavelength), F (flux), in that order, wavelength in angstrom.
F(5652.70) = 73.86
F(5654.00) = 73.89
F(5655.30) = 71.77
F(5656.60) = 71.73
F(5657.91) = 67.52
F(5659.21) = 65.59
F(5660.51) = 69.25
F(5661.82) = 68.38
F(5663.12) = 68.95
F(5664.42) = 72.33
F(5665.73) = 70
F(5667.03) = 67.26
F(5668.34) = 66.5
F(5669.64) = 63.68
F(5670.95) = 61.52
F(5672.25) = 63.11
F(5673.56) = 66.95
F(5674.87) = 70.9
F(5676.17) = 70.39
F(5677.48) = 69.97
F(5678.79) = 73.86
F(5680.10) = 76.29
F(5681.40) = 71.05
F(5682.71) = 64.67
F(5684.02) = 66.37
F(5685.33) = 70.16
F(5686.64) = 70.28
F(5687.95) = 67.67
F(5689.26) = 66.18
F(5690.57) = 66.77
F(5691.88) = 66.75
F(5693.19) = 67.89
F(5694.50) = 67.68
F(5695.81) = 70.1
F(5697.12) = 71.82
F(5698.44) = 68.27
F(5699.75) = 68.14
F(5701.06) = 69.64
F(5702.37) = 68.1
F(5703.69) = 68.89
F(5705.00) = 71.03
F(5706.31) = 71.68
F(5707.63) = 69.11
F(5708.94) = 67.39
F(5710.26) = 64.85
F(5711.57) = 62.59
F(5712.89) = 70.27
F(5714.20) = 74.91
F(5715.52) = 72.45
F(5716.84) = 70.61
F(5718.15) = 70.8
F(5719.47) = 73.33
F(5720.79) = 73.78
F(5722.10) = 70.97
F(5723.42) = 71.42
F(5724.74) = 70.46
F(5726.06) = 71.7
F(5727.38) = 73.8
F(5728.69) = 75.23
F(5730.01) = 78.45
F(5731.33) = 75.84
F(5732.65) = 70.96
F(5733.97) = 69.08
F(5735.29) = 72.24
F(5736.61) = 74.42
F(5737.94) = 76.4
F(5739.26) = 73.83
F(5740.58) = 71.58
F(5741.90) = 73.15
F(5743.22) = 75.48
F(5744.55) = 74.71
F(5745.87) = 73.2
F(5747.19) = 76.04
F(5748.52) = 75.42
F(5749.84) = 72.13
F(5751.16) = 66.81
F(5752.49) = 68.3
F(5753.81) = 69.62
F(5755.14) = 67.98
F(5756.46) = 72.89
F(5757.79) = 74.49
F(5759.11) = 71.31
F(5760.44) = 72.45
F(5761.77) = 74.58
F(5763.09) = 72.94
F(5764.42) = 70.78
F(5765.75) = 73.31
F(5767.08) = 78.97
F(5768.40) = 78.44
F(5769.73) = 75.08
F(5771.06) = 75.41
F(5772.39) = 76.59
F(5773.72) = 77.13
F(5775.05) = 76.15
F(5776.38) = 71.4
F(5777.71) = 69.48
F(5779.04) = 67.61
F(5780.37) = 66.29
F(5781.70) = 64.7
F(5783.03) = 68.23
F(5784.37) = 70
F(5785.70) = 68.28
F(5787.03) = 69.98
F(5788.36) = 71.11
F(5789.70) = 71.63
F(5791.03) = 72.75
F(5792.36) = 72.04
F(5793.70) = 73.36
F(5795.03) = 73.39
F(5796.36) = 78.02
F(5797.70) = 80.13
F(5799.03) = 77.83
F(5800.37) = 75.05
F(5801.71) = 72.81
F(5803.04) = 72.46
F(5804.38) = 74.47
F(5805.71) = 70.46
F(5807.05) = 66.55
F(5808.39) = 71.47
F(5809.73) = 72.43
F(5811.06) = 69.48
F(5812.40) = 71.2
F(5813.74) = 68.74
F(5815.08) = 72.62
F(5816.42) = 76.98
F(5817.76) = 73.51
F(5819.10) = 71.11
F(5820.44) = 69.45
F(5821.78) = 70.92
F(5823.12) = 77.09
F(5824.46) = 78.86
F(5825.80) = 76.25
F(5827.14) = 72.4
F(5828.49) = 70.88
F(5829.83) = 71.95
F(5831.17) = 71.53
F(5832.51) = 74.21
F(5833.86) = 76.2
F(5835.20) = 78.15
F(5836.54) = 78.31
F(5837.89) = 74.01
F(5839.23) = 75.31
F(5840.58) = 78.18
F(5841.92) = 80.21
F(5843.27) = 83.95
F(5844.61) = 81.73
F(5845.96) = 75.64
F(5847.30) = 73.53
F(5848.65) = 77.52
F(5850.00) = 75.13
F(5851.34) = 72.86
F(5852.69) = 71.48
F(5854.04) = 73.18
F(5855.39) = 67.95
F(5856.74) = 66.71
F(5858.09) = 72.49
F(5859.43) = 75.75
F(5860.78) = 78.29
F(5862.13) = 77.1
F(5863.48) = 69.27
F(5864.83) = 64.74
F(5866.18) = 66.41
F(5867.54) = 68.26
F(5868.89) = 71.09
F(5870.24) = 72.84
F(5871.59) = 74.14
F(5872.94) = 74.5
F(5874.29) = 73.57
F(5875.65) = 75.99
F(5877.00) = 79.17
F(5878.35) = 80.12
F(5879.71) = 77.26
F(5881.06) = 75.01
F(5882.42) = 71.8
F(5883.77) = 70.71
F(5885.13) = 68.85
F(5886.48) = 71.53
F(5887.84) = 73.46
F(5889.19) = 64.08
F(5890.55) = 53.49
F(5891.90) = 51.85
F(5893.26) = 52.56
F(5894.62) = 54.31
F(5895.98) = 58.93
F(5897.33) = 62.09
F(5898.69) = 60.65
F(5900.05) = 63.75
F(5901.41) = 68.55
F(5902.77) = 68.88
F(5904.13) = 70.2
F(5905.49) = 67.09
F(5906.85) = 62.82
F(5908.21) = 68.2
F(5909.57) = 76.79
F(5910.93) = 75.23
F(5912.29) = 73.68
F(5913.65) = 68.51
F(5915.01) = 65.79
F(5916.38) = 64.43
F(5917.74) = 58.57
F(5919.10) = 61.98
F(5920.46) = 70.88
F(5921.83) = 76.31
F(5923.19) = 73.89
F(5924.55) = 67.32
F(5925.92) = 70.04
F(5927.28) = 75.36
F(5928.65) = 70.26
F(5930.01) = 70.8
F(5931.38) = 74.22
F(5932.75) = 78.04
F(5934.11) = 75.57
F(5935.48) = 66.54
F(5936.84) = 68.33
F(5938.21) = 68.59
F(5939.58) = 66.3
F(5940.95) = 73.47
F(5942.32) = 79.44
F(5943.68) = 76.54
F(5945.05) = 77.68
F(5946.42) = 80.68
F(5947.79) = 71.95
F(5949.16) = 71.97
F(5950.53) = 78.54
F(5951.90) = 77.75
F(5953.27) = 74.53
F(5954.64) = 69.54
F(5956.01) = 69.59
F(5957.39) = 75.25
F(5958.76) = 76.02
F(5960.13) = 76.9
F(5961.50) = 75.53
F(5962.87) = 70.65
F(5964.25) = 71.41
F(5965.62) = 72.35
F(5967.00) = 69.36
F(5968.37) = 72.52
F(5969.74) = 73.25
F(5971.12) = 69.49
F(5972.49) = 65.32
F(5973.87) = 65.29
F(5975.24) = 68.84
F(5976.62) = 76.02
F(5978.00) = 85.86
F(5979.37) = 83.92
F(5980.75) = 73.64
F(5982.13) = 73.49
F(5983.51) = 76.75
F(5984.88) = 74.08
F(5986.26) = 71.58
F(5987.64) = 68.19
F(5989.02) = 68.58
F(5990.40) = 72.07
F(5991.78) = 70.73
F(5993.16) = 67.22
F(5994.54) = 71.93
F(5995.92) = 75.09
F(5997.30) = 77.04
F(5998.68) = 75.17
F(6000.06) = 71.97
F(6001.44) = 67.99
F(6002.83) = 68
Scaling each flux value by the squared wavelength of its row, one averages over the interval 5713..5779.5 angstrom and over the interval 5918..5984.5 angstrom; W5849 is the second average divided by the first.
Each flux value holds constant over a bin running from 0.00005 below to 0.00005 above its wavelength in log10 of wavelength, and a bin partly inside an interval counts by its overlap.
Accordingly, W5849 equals 1.1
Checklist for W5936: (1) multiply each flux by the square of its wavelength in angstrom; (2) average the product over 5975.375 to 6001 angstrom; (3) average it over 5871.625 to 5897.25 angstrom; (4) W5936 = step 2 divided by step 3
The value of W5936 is 1.1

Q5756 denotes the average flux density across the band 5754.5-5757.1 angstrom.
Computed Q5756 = 70.6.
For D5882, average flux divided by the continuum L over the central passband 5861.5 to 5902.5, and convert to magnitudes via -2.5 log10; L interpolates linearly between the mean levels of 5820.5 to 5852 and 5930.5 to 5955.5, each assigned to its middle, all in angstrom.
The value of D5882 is 0.10 mag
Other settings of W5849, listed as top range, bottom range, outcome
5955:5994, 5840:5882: 1.02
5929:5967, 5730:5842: 1.06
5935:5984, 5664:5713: 1.18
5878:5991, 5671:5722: 1.11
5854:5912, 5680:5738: 1.04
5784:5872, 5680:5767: 1.07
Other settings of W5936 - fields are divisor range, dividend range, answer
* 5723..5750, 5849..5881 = 1.04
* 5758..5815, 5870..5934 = 0.99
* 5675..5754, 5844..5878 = 1.09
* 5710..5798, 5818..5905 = 1.02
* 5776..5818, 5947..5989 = 1.08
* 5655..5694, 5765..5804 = 1.11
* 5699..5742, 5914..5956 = 1.08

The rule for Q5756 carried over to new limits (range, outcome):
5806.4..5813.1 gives 70.2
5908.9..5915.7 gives 72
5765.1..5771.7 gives 76.3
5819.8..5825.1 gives 74.1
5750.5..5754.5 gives 68.2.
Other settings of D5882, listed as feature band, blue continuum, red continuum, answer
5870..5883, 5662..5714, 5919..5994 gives -0.06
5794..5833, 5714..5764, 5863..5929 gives -0.04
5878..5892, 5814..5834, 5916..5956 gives 0.05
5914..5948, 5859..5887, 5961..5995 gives 0.02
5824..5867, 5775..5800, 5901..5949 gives -0.04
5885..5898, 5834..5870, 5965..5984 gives 0.21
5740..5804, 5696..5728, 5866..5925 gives -0.05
